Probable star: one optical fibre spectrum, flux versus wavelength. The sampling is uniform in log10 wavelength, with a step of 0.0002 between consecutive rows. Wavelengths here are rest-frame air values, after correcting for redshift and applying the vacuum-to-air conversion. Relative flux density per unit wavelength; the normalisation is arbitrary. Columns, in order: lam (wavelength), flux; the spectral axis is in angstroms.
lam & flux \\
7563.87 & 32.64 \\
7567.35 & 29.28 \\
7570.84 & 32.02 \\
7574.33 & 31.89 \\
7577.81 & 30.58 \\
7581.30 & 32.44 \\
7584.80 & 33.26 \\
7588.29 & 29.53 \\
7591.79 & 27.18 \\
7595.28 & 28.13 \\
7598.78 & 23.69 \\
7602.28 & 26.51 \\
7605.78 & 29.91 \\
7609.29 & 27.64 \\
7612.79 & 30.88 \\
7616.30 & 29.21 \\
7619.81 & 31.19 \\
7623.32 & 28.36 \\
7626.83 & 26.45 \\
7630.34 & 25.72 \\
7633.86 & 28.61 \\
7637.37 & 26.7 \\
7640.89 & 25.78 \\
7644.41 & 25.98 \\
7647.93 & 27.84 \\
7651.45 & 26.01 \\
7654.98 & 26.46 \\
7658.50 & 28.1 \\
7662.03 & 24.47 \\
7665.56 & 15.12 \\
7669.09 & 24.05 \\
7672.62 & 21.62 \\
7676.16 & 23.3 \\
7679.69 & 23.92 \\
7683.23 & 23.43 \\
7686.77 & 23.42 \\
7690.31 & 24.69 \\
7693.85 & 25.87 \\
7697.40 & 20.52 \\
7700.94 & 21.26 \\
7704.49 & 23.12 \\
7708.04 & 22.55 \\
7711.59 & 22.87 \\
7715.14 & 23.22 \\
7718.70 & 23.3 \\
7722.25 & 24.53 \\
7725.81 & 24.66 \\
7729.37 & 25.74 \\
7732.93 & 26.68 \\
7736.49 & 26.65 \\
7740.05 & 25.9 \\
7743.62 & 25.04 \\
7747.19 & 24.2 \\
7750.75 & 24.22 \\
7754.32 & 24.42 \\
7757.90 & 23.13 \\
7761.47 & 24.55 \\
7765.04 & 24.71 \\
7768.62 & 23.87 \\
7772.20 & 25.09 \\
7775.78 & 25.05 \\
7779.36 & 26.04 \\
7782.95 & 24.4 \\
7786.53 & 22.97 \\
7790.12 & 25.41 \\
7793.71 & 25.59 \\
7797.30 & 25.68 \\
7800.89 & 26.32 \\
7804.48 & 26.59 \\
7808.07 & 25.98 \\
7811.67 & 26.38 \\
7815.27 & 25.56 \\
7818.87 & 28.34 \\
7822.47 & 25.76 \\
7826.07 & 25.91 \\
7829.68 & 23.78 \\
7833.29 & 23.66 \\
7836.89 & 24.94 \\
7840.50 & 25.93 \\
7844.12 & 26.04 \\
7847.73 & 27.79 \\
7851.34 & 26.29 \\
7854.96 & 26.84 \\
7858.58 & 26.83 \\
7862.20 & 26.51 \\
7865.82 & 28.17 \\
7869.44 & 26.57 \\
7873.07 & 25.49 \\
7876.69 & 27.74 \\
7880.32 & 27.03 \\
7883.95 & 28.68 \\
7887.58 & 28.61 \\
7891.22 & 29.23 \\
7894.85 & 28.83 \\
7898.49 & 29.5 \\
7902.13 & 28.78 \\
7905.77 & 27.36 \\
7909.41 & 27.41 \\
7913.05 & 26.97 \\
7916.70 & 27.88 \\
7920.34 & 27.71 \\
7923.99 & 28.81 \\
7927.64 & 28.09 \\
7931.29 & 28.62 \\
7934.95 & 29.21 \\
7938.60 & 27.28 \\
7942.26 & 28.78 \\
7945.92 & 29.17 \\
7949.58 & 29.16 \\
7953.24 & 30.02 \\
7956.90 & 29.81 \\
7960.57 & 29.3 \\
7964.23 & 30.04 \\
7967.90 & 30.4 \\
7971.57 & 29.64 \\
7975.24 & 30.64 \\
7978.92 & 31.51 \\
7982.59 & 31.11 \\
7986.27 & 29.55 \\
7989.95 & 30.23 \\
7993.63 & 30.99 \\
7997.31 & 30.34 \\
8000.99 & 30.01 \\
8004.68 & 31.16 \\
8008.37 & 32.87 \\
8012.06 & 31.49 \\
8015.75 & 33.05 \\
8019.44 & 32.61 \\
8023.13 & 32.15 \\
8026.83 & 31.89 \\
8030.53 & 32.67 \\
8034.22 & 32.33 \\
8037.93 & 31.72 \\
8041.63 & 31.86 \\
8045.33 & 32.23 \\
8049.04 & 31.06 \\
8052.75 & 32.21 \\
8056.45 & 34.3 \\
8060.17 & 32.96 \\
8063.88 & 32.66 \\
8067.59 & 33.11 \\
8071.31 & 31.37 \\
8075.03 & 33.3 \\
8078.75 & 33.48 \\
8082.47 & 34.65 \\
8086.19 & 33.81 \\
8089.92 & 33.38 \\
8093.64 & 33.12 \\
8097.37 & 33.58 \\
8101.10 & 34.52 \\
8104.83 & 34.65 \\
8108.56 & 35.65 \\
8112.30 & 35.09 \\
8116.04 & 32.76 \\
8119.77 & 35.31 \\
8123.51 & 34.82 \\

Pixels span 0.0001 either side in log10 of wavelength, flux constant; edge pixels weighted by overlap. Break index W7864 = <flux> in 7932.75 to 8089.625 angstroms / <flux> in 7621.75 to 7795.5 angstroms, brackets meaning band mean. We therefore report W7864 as 1.3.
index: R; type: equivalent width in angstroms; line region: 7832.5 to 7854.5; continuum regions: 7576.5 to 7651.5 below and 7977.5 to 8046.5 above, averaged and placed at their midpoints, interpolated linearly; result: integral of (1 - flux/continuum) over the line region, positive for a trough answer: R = 3.1 angstroms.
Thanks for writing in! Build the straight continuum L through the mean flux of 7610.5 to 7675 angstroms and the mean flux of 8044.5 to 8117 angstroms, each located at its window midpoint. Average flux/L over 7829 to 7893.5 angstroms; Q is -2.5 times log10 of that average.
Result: 0.118 mag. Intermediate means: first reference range 26.2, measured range 26.7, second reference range 33.4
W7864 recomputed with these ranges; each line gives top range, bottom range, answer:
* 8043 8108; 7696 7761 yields 1.38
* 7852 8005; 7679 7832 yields 1.17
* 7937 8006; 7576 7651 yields 1.06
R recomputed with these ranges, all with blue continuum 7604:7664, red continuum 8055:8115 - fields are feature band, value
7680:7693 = 1.97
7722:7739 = 1.83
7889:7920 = 3.00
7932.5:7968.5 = 2.94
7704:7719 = 2.96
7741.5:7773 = 5.26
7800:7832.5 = 4.39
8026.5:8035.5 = 0.17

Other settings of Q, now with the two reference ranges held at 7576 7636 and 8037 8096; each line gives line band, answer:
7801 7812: 0.16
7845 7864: 0.16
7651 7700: 0.24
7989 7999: 0.06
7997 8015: 0.03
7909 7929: 0.14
